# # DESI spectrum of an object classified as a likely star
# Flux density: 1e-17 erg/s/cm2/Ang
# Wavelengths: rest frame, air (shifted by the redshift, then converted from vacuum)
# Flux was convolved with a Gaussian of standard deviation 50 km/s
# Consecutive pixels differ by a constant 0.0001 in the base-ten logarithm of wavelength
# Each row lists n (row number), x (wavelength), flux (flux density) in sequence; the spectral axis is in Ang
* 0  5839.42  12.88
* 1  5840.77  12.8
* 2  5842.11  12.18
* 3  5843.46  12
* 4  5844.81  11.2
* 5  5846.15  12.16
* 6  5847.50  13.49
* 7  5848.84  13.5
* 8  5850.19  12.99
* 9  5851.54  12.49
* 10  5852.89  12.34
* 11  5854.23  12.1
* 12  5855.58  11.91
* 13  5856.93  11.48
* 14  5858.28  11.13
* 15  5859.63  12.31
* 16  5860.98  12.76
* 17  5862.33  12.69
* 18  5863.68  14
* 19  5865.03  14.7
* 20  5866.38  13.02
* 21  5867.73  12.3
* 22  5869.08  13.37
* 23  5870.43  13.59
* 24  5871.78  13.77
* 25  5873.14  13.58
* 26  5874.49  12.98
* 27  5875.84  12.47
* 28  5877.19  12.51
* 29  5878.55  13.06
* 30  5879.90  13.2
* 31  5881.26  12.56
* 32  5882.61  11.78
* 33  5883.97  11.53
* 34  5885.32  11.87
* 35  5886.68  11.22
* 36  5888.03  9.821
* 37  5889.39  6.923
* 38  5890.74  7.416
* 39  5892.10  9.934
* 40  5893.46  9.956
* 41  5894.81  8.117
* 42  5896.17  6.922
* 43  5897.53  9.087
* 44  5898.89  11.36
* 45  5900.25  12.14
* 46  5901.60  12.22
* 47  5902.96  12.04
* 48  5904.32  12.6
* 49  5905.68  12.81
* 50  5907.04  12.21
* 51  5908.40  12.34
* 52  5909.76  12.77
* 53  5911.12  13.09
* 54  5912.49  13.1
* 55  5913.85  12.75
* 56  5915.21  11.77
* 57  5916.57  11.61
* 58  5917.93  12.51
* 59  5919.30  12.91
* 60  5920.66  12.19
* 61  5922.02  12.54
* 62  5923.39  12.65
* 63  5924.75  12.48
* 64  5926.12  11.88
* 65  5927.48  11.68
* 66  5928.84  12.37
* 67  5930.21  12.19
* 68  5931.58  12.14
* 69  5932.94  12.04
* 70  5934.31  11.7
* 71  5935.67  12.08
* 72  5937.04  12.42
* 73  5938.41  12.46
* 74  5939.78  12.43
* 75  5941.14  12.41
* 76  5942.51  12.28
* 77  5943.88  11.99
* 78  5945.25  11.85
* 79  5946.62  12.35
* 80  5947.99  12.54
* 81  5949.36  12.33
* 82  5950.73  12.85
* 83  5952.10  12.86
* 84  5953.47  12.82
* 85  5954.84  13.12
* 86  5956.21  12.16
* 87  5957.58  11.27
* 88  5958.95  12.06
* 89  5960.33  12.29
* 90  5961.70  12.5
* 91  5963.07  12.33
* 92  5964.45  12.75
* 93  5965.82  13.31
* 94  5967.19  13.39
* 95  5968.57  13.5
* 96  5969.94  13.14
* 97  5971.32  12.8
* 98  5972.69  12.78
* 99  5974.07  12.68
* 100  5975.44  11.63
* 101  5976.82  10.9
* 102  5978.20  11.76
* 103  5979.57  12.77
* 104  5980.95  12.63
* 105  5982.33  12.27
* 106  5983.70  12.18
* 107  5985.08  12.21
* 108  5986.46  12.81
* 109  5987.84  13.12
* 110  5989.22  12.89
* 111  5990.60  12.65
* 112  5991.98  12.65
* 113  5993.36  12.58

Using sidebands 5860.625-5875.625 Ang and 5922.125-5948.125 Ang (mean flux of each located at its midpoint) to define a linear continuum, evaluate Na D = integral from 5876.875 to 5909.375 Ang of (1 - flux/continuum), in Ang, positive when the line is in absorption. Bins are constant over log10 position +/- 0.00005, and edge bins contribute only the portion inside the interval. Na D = 4.85 Ang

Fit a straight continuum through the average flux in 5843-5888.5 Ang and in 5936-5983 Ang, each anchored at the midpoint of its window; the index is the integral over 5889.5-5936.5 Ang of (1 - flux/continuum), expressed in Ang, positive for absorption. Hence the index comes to 3.4 Ang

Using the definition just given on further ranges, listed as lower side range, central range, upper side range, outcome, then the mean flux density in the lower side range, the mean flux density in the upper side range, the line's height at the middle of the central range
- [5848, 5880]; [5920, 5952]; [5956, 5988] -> 0.8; 12.8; 12.5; 12.6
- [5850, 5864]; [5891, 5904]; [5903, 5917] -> 2.4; 12.3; 12.5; 12.5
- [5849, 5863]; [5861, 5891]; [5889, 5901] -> -4.4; 12.3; 9.17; 10.7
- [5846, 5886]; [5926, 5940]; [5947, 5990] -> 0.5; 12.7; 12.5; 12.6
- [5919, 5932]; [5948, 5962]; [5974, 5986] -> -0.3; 12.3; 12.1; 12.2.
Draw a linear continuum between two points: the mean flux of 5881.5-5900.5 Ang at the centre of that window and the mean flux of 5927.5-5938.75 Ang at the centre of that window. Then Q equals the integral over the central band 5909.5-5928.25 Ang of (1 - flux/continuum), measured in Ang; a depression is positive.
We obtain -1.75 Ang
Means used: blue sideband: 9.87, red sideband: 12.1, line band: 12.4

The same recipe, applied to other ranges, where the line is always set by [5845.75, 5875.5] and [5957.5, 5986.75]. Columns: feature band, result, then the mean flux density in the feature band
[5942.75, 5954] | 0.1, 12.4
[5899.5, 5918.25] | 0.4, 12.4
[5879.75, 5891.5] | 2.0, 10.6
